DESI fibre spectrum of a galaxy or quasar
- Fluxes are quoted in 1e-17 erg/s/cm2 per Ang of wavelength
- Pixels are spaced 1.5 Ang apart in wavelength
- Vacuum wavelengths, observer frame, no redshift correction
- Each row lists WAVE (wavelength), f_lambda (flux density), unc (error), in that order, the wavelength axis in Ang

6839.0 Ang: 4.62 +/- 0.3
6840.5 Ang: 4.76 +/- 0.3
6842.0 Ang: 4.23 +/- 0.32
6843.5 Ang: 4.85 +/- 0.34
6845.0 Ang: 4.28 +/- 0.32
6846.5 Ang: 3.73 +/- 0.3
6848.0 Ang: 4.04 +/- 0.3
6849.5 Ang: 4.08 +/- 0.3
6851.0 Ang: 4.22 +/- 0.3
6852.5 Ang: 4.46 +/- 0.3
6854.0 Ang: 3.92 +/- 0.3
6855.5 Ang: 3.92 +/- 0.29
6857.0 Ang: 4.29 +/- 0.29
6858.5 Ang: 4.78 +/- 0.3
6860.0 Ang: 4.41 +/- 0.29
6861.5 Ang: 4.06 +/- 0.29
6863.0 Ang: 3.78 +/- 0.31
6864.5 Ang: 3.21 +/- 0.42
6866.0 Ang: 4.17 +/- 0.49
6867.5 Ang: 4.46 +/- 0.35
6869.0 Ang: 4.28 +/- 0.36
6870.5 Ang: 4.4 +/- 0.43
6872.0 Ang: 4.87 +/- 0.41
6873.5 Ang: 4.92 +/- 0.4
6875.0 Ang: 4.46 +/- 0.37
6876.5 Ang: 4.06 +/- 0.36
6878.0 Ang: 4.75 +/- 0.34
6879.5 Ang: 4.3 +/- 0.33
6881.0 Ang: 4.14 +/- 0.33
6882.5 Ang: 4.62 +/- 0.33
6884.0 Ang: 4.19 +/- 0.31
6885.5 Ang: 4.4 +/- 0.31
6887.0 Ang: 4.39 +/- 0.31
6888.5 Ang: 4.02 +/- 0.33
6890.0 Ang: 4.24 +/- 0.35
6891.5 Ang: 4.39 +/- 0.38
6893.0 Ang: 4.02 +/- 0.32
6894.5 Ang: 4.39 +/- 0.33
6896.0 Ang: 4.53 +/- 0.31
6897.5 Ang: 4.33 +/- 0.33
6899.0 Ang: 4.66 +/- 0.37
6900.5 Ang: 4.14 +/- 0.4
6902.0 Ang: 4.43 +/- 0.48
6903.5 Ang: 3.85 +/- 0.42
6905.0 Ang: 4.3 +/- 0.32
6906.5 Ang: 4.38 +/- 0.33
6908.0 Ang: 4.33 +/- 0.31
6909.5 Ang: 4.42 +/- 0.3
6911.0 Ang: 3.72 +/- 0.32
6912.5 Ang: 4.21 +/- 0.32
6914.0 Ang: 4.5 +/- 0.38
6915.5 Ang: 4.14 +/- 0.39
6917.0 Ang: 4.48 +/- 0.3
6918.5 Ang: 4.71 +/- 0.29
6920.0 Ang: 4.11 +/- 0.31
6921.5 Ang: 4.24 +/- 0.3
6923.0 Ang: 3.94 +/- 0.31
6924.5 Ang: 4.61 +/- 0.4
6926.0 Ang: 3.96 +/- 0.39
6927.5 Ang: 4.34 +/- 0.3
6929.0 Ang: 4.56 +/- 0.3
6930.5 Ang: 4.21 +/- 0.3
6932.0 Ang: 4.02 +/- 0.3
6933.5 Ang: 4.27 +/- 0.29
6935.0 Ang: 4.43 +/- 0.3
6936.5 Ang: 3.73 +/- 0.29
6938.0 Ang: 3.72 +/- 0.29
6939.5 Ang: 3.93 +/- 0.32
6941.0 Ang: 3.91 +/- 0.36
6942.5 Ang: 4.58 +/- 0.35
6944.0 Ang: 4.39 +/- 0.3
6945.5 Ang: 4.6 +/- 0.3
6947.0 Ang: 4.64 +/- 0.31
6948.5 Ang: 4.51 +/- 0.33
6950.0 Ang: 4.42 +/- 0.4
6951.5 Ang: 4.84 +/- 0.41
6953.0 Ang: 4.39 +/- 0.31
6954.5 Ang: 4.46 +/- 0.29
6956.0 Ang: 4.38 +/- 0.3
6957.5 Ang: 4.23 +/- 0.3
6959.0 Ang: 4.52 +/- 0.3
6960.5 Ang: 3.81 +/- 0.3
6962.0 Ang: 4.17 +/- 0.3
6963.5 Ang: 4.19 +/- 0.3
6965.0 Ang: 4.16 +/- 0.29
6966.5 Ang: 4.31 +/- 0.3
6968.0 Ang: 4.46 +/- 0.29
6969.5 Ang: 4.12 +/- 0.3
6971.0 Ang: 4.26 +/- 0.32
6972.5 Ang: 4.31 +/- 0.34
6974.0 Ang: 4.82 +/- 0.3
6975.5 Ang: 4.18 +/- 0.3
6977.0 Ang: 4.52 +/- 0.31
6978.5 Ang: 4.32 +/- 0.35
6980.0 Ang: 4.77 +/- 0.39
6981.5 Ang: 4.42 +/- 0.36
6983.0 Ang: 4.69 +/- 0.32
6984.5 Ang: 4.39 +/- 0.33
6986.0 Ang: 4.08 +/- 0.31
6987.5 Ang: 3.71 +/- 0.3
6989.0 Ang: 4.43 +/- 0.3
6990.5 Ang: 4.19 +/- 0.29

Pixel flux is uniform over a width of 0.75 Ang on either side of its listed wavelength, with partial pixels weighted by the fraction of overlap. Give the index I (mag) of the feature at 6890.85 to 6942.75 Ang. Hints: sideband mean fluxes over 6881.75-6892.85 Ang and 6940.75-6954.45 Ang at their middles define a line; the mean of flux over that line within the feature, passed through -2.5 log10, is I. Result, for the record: 0.04 mag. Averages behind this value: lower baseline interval 4.31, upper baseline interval 4.5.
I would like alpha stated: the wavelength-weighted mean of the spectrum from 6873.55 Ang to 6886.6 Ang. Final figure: 4.4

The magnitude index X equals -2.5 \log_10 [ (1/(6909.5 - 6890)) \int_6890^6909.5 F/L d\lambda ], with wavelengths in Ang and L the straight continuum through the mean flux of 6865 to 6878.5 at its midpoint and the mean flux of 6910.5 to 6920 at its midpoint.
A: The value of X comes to 0.01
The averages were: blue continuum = 4.46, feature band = 4.31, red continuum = 4.29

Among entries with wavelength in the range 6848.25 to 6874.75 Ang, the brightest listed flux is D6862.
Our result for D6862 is 4.92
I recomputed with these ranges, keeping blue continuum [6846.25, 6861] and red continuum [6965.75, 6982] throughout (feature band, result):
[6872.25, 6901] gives -0.03 mag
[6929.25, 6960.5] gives 0.01 mag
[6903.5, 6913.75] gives 0.02 mag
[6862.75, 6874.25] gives -0.01 mag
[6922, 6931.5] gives 0.02 mag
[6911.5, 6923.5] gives 0.01 mag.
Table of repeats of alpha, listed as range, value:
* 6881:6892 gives 4.31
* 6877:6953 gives 4.3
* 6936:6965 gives 4.29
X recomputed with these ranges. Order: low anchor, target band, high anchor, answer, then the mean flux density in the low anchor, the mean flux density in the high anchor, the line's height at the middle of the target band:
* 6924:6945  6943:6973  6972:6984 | 0.00 mag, 4.19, 4.51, 4.36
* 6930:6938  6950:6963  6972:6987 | -0.02 mag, 4.09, 4.44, 4.26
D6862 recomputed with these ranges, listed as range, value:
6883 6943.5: 4.71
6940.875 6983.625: 4.84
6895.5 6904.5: 4.66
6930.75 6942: 4.43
